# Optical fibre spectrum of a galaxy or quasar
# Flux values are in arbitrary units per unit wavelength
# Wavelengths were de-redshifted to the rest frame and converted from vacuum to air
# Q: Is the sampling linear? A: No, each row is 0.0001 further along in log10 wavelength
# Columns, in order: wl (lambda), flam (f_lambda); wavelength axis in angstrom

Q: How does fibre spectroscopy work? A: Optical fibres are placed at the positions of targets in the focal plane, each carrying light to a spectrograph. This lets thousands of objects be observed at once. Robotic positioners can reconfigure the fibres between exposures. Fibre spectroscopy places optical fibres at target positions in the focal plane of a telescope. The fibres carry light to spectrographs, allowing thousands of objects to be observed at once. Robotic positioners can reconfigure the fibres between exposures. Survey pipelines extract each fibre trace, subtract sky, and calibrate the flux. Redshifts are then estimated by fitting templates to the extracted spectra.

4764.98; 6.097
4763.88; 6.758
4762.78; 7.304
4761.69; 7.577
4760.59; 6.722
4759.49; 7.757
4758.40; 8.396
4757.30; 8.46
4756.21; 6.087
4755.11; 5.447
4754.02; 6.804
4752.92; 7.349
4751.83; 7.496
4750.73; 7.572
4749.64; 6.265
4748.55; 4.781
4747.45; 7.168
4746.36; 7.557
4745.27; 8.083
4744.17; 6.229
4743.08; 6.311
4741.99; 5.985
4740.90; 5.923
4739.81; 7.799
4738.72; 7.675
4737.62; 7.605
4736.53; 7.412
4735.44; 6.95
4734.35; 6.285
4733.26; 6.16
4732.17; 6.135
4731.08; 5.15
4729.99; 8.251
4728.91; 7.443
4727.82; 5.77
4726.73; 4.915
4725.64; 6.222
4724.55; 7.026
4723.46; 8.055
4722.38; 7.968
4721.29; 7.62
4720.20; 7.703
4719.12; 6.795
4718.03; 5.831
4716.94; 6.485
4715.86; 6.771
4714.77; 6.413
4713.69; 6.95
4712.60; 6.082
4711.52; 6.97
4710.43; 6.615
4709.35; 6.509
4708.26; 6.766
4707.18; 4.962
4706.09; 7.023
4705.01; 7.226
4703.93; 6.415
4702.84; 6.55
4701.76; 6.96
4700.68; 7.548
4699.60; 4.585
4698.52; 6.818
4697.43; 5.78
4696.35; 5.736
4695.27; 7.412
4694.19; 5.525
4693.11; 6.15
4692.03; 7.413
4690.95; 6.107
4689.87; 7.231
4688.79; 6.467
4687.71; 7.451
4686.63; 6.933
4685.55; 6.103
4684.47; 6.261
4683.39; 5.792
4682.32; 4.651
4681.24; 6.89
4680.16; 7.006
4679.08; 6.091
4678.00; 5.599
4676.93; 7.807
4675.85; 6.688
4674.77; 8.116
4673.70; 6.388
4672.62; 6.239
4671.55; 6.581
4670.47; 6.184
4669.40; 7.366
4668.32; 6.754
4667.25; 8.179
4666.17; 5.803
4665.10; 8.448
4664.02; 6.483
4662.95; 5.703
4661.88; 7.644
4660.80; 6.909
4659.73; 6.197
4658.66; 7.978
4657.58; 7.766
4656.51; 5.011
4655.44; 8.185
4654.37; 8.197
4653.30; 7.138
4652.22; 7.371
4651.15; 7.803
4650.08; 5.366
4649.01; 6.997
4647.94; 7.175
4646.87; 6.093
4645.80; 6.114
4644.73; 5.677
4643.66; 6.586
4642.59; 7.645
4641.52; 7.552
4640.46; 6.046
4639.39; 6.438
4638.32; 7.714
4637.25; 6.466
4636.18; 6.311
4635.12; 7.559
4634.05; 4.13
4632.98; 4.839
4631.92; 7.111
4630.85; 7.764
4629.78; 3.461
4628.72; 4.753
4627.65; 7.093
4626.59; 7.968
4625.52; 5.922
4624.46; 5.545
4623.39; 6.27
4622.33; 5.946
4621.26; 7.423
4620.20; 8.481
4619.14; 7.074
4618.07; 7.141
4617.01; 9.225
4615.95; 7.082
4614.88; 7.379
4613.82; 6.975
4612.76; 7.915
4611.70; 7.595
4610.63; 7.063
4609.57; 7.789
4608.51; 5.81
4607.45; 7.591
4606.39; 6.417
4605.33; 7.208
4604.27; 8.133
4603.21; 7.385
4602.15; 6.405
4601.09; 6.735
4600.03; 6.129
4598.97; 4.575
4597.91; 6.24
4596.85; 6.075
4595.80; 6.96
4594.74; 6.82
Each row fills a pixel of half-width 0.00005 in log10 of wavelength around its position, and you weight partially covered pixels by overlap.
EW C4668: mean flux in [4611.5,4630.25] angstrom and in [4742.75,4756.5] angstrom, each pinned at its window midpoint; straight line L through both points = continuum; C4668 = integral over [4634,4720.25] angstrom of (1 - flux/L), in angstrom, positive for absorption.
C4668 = 1.58 angstrom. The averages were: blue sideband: 6.85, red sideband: 6.72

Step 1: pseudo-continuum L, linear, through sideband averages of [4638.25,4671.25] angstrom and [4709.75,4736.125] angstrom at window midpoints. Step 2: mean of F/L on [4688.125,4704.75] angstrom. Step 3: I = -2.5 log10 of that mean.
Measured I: 0.05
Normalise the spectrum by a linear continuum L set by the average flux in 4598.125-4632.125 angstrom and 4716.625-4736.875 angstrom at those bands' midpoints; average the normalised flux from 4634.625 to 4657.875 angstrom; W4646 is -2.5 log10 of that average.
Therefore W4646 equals -0.008 mag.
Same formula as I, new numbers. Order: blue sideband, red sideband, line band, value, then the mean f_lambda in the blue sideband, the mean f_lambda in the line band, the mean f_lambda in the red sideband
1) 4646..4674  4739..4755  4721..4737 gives 0.01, 6.92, 6.74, 6.79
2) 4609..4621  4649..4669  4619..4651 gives 0.14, 7.6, 6.46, 7.05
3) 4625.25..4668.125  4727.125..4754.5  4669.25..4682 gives 0.01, 6.7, 6.69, 6.8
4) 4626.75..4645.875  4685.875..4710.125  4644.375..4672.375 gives -0.08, 6.33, 6.89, 6.52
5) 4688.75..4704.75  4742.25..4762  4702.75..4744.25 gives 0.00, 6.46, 6.7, 6.98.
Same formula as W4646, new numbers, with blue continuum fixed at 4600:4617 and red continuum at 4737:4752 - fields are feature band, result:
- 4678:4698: 0.10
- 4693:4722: 0.07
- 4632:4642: 0.12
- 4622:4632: 0.16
